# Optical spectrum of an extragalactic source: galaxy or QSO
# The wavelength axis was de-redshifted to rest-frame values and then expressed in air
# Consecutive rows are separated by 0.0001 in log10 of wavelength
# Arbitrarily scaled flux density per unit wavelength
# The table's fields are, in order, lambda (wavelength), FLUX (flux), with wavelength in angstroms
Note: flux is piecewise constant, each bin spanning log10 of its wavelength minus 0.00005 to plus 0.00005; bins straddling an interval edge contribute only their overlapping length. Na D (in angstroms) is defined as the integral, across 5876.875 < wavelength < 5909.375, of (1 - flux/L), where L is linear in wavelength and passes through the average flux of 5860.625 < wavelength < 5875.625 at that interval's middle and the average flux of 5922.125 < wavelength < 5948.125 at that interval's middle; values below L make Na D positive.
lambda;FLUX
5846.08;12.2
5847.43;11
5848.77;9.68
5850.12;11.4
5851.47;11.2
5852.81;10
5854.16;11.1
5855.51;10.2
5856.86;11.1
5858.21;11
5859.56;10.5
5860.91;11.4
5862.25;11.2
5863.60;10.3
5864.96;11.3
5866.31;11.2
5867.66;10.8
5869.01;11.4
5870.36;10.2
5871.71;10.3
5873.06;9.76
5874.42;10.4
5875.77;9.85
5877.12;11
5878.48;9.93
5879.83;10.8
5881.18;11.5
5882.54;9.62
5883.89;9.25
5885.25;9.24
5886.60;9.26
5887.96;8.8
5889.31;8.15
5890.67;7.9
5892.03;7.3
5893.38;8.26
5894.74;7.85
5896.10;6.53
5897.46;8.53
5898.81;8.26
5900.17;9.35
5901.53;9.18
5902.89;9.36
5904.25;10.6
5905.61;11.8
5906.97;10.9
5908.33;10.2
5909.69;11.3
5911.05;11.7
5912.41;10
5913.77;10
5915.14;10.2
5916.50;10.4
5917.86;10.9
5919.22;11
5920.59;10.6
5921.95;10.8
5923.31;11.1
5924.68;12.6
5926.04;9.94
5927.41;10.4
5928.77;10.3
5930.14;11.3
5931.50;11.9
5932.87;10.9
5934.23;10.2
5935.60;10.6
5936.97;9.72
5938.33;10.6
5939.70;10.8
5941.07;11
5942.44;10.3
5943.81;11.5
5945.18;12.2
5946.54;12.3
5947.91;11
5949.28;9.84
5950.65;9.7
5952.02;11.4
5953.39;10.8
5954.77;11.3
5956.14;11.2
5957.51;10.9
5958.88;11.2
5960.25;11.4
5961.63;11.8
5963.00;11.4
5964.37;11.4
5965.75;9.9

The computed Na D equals 4.5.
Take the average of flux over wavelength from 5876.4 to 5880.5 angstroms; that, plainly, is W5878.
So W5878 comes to 10.6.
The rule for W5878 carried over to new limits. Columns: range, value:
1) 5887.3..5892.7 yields 8.03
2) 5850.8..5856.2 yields 10.6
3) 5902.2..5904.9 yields 9.96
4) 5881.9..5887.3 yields 9.34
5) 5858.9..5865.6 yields 10.9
